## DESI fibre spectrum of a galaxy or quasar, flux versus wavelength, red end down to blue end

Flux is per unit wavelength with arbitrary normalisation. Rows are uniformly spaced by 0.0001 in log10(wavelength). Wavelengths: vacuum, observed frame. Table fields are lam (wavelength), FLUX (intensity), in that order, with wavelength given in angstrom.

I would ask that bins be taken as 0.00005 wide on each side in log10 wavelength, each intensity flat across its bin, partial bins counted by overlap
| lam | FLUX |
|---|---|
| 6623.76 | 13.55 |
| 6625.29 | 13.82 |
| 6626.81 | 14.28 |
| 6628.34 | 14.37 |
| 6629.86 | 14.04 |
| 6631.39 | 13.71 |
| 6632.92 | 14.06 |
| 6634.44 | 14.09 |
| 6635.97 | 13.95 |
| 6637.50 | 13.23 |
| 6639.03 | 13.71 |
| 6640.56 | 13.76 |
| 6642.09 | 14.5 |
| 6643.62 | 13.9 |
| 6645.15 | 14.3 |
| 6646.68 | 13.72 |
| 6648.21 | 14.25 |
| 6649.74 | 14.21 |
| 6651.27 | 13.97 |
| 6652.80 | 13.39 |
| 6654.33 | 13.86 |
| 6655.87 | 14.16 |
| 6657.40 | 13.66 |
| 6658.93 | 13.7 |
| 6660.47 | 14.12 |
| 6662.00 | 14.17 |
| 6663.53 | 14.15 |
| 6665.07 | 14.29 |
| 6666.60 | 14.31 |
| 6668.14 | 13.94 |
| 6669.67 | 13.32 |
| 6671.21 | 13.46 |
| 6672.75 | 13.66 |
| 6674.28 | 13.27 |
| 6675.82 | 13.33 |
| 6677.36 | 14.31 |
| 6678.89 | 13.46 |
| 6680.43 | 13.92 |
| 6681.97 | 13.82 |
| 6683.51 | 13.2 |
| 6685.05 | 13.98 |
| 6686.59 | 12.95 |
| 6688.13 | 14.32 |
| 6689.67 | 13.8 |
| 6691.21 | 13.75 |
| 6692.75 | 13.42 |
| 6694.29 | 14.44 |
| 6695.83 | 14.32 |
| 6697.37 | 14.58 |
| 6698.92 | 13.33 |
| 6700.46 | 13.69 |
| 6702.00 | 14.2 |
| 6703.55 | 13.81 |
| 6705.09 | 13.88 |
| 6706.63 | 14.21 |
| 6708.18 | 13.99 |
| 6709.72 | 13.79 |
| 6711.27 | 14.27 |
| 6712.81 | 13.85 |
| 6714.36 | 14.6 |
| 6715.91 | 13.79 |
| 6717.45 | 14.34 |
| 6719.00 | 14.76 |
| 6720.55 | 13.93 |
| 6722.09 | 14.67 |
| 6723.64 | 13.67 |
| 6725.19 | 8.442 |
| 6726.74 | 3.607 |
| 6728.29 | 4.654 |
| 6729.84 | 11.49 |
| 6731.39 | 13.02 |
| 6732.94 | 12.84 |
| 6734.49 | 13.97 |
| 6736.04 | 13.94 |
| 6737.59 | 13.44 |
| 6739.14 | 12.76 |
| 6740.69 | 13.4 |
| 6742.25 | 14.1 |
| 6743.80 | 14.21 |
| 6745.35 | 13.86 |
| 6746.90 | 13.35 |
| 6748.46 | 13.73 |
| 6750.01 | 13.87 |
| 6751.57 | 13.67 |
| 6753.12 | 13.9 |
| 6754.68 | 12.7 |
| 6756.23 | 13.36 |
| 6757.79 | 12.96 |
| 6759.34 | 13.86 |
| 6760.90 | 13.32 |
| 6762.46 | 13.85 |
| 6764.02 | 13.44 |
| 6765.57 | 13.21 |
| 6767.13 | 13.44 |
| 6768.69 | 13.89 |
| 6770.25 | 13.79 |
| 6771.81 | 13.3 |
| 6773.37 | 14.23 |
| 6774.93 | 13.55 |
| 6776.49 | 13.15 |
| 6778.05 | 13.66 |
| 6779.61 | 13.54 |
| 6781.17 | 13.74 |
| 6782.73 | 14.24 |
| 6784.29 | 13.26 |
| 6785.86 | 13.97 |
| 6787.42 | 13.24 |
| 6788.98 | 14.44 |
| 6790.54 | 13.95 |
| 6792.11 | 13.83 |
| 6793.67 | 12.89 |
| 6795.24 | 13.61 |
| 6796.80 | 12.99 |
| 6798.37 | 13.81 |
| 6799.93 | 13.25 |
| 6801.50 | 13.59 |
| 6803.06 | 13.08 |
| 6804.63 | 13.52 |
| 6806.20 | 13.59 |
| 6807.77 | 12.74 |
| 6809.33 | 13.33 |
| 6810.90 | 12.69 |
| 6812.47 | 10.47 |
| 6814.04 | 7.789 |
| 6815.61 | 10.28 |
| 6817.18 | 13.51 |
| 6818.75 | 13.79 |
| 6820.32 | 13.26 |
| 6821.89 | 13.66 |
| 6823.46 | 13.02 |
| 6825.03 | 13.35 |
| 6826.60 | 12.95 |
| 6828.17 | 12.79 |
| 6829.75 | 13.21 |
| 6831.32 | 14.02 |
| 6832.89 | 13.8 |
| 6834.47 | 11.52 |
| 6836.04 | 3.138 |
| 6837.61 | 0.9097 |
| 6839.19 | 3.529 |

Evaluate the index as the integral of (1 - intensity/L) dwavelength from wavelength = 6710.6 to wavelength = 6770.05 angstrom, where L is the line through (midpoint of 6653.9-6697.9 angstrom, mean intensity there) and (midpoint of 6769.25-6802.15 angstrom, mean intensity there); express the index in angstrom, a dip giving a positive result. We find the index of 3.05 angstrom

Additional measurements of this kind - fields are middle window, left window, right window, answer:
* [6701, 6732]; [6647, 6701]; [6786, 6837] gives 1.90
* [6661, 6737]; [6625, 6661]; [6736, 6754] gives 2.60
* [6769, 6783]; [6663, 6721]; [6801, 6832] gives -0.61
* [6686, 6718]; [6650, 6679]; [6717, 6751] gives -2.05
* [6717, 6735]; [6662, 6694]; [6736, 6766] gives 2.76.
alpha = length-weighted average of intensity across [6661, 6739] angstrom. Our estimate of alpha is 13.3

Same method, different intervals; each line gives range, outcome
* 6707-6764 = 13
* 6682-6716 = 13.9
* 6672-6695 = 13.7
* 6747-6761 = 13.5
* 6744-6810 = 13.5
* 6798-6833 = 12.8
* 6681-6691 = 13.7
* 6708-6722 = 14.2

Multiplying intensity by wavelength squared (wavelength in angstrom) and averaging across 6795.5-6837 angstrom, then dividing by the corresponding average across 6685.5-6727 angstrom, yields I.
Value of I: 0.9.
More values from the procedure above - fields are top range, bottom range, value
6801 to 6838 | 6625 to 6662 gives 0.90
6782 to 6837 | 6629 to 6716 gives 0.95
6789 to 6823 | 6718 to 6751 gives 1.05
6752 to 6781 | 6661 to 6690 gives 1.01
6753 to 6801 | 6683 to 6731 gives 1.06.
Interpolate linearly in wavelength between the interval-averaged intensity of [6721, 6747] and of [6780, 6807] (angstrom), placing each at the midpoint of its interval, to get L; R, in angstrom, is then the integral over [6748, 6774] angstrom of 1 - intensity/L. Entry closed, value -1.6 angstrom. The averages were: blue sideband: 12.1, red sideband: 13.6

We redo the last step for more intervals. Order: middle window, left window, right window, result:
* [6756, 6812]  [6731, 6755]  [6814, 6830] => -1.58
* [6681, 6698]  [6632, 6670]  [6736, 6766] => -0.09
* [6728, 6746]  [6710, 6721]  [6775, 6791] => 1.53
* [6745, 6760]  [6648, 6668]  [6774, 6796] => 0.25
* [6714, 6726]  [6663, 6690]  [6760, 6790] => 0.21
